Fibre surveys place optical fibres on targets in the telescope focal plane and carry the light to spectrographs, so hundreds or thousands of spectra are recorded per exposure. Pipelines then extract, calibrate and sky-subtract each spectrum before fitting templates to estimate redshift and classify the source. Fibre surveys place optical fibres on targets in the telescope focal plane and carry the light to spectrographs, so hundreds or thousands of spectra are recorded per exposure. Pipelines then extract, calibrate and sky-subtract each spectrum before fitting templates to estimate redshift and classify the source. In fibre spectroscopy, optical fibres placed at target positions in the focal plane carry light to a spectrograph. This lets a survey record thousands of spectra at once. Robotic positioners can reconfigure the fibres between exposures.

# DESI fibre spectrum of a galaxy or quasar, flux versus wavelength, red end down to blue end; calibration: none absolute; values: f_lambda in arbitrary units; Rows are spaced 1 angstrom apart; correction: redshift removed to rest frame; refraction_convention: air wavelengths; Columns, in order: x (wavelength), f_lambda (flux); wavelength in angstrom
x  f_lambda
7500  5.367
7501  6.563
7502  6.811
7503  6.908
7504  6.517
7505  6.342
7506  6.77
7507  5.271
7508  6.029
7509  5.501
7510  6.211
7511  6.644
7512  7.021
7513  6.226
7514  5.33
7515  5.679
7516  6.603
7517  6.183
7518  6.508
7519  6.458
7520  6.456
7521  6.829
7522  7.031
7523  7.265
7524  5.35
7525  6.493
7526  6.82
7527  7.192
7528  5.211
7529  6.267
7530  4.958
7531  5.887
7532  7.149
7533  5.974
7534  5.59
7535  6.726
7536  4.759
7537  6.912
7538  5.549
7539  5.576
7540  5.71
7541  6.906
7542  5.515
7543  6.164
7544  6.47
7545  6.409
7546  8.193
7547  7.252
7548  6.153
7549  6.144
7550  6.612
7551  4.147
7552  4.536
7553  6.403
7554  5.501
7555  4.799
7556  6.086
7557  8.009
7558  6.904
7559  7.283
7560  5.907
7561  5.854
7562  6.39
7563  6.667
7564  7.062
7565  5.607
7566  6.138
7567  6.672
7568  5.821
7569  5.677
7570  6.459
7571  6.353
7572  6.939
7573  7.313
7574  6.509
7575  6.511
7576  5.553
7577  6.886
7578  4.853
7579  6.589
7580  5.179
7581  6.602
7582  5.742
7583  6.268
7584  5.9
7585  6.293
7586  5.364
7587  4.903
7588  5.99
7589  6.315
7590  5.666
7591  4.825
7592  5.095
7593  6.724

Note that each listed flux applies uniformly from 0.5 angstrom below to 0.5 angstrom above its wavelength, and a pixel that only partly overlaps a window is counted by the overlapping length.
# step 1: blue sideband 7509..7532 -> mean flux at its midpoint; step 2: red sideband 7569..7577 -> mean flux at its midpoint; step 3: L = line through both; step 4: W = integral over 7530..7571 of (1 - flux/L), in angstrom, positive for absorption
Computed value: 1.49 angstrom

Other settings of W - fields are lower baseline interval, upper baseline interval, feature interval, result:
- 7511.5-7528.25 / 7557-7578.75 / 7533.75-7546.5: 0.4 angstrom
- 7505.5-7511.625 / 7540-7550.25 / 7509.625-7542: 0.4 angstrom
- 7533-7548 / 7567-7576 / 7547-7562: 0.6 angstrom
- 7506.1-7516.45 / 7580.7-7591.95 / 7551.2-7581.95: -1.9 angstrom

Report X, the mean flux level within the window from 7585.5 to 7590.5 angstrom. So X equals 5.65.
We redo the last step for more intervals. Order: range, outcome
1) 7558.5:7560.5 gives 6.6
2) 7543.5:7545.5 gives 6.44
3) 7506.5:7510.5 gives 5.75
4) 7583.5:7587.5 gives 5.62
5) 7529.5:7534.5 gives 5.91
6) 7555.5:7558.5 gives 7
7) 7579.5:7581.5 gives 5.89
